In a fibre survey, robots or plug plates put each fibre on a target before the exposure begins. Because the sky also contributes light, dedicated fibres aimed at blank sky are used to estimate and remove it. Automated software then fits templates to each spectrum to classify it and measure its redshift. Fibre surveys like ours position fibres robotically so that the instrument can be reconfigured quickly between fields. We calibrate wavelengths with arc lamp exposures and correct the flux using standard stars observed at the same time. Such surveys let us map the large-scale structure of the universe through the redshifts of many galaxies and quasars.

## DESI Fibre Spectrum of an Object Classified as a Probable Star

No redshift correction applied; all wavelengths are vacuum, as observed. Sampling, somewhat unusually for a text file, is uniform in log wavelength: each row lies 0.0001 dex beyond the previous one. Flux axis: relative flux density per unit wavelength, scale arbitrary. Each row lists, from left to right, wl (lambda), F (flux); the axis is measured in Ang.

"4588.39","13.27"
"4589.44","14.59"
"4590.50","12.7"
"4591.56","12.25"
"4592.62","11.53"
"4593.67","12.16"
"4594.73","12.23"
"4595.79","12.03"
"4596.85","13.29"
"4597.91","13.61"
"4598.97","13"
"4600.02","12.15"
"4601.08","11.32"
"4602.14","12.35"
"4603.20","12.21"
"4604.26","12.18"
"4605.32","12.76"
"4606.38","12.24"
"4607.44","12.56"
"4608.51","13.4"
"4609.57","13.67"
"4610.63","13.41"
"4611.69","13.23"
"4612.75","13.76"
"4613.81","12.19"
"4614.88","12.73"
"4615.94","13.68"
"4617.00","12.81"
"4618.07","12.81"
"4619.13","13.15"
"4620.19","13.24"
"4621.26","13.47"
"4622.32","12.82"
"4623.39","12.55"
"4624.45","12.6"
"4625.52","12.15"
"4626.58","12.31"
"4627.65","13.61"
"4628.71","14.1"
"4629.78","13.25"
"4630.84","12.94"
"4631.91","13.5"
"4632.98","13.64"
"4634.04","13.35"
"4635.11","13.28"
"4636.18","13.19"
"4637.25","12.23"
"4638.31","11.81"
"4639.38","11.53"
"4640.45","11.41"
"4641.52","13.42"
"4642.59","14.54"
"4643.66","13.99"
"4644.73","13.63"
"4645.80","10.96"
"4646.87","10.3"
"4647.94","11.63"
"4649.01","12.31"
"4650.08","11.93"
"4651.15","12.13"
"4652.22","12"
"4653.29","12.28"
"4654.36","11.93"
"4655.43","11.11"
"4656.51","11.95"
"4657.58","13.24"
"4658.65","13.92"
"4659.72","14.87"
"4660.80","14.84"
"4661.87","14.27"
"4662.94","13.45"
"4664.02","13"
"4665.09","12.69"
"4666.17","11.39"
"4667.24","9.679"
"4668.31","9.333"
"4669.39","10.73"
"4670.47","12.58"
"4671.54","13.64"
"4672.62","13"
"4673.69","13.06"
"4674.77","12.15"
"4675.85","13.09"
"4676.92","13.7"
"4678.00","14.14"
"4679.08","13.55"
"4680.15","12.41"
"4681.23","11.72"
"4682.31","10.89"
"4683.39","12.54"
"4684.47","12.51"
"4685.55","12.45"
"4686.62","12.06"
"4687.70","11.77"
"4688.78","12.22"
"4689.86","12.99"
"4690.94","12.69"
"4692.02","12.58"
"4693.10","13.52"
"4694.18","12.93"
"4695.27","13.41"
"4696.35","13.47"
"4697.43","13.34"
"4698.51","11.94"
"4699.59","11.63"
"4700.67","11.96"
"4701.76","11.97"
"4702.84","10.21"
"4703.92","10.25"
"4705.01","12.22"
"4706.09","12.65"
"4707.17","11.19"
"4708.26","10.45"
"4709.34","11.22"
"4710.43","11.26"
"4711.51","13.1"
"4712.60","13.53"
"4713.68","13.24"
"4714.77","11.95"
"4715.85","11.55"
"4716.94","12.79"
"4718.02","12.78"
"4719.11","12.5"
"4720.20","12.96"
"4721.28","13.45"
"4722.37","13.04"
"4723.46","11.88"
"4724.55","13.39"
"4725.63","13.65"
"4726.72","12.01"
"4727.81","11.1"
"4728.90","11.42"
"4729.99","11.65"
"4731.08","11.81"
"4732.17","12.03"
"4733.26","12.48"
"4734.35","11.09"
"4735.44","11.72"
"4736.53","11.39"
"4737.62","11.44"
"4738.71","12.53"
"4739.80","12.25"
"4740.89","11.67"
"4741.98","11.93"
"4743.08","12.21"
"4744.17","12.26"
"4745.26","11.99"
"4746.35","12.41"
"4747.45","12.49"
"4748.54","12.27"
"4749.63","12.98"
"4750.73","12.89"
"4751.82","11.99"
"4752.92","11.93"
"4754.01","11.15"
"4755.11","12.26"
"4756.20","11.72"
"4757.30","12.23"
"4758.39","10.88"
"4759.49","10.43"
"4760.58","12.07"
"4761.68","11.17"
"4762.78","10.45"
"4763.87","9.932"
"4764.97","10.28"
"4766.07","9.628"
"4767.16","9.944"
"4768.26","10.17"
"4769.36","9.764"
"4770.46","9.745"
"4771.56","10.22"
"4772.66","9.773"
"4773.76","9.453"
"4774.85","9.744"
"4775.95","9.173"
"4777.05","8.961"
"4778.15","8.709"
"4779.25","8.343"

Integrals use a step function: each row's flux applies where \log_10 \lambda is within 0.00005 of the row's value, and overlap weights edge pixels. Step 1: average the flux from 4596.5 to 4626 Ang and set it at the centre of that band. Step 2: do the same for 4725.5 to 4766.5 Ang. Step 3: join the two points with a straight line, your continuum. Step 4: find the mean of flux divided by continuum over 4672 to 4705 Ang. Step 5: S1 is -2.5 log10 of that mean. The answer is -0.024 mag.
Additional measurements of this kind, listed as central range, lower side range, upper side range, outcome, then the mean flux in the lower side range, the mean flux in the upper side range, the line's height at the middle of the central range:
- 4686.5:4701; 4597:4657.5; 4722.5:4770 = -0.05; 12.7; 11.7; 12.1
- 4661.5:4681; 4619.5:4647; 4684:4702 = 0.01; 12.9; 12.6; 12.7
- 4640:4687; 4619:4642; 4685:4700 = 0.02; 12.9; 12.7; 12.8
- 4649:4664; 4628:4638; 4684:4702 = 0.01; 13.3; 12.6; 13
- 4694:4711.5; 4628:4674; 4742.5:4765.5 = 0.02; 12.6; 11.7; 12.2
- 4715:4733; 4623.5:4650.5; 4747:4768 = -0.06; 12.7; 11.4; 11.8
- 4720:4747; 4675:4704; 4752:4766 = -0.04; 12.5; 11.2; 11.6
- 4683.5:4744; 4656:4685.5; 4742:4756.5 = 0.02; 12.7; 12.2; 12.4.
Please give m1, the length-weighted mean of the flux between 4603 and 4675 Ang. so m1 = 12.7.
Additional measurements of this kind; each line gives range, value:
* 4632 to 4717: 12.4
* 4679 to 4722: 12.3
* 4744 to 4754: 12.3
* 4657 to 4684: 12.7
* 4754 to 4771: 10.7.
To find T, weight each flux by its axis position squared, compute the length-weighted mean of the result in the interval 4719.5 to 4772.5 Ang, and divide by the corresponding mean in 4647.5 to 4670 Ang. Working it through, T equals 1.0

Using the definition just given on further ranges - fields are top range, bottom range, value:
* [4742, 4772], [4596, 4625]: 0.94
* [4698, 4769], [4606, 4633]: 0.95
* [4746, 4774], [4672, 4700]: 0.90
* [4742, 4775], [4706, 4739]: 0.93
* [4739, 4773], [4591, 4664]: 0.94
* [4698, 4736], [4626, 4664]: 0.97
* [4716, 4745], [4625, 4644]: 0.98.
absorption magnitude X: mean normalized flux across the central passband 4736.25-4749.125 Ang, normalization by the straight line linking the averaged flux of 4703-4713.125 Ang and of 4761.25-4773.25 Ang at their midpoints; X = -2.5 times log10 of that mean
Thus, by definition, -0.13 mag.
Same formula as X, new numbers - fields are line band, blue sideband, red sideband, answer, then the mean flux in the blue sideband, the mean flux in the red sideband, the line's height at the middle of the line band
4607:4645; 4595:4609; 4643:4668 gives -0.046 mag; 12.5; 12.5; 12.5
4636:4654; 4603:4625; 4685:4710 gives 0.030 mag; 12.9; 12.1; 12.6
